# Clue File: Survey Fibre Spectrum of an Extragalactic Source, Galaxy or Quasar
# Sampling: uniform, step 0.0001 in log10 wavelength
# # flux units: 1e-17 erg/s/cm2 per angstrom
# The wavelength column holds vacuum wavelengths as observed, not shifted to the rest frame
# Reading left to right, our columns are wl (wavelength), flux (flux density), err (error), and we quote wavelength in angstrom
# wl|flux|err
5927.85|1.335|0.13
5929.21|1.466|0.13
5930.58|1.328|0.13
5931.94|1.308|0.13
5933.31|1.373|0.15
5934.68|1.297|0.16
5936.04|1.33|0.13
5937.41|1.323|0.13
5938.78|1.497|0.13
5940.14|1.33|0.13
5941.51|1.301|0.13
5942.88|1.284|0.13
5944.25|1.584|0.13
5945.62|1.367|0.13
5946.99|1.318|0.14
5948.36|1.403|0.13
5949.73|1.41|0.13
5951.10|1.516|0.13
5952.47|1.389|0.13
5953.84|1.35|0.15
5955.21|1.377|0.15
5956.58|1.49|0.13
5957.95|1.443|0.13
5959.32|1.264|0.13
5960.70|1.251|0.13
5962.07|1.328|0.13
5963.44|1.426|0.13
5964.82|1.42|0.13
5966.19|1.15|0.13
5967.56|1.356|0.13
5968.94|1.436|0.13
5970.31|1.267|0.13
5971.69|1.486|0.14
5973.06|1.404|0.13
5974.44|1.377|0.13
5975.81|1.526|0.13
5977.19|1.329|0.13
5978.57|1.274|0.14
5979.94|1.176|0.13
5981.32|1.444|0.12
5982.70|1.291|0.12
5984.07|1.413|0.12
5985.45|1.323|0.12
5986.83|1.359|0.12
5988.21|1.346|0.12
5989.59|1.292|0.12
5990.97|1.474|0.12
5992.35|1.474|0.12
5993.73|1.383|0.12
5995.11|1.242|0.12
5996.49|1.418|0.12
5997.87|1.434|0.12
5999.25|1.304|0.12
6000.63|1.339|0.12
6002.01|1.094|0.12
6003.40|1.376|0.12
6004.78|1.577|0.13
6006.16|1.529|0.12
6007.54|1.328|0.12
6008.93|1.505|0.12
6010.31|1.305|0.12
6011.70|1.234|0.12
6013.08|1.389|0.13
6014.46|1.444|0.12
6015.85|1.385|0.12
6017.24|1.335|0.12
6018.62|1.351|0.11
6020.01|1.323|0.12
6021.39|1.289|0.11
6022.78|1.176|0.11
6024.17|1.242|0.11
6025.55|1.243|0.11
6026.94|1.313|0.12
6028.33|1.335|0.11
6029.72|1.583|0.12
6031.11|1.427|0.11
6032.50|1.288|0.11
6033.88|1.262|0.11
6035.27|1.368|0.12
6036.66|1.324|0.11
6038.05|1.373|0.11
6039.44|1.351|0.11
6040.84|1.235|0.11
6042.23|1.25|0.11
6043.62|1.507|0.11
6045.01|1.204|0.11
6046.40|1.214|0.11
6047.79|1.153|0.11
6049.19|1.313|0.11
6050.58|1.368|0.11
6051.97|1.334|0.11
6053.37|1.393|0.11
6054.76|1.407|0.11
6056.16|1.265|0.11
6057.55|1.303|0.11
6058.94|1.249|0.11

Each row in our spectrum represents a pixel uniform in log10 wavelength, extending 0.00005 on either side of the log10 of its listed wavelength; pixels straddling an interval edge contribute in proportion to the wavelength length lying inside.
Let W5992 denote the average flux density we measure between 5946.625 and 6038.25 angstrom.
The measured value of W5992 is 1.36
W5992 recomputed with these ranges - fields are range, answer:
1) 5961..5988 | 1.36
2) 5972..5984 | 1.36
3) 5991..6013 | 1.37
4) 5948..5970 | 1.37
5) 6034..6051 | 1.3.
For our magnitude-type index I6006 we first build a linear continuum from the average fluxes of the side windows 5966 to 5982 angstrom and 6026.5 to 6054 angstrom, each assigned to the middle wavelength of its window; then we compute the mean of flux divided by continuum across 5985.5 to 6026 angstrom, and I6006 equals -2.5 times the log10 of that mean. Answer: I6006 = -0.01 mag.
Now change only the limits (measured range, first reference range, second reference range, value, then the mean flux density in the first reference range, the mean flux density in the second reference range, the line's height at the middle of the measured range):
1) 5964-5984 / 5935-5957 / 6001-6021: 0.02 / 1.39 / 1.37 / 1.38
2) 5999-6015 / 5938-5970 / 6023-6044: -0.02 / 1.38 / 1.33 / 1.35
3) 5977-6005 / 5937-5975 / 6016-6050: 0.00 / 1.38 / 1.31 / 1.35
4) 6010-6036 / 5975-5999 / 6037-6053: -0.01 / 1.36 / 1.3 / 1.33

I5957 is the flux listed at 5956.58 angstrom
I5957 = 1.49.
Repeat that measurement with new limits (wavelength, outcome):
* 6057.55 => 1.303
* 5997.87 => 1.434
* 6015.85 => 1.385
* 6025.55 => 1.243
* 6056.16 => 1.265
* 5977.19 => 1.329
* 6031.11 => 1.427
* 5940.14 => 1.33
